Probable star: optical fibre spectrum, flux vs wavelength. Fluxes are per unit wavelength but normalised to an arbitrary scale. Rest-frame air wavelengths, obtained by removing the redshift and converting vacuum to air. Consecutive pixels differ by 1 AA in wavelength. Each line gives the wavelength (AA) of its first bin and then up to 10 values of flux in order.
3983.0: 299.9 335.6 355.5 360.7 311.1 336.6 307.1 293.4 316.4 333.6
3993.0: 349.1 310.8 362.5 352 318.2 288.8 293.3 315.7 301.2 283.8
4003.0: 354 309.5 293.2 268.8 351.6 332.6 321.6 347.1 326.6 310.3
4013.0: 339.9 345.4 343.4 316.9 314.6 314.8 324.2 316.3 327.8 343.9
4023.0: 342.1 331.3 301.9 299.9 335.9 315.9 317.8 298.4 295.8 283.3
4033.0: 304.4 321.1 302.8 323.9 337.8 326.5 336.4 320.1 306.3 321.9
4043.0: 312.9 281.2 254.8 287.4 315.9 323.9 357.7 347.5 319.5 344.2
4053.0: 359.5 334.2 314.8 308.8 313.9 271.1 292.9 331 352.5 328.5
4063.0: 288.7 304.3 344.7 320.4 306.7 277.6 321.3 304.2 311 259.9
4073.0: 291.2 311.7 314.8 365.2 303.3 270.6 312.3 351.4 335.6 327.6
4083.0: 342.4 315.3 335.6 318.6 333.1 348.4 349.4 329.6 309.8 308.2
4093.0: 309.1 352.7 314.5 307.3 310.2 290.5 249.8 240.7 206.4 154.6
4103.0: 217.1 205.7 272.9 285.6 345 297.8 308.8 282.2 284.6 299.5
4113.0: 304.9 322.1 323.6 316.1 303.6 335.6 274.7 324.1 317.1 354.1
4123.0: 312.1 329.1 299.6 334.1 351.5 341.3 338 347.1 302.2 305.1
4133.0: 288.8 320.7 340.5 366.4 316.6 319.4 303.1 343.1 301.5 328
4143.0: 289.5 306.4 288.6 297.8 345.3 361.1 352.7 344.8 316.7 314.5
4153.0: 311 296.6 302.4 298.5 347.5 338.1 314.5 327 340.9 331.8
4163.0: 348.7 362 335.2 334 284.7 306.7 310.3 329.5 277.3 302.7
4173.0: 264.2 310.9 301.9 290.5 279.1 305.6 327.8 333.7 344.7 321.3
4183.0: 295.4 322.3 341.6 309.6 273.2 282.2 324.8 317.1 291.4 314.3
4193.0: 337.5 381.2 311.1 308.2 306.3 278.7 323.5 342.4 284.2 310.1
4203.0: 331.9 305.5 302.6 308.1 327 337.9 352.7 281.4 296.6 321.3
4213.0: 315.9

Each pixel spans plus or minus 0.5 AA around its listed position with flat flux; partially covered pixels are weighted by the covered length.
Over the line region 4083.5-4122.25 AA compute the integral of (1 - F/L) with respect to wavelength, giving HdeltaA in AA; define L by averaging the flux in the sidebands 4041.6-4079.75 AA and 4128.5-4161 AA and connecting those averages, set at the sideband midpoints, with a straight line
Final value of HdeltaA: 2.3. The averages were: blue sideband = 313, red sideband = 321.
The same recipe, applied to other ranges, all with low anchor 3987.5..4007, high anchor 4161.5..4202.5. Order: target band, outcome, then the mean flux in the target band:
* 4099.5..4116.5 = 2.2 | 275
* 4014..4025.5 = -0.4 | 326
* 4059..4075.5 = 0.3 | 310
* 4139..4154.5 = -0.3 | 319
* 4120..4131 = -0.6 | 331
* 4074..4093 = -0.6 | 325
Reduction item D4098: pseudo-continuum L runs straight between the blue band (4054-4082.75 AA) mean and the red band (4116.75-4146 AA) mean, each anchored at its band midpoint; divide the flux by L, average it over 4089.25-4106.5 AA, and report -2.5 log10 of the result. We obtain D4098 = 0.149 mag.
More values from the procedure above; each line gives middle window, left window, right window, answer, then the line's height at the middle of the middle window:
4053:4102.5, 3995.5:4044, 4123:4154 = 0.041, 320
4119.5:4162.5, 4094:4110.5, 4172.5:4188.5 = -0.125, 288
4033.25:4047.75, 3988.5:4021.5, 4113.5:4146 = 0.033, 320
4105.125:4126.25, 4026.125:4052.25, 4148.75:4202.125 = 0.014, 315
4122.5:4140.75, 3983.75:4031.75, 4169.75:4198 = -0.039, 314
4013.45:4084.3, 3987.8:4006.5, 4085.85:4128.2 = -0.030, 308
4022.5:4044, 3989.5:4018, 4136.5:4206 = 0.017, 320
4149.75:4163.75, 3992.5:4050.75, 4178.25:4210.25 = -0.023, 317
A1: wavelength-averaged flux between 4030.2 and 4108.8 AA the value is 308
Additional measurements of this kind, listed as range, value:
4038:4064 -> 317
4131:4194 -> 317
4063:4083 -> 312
